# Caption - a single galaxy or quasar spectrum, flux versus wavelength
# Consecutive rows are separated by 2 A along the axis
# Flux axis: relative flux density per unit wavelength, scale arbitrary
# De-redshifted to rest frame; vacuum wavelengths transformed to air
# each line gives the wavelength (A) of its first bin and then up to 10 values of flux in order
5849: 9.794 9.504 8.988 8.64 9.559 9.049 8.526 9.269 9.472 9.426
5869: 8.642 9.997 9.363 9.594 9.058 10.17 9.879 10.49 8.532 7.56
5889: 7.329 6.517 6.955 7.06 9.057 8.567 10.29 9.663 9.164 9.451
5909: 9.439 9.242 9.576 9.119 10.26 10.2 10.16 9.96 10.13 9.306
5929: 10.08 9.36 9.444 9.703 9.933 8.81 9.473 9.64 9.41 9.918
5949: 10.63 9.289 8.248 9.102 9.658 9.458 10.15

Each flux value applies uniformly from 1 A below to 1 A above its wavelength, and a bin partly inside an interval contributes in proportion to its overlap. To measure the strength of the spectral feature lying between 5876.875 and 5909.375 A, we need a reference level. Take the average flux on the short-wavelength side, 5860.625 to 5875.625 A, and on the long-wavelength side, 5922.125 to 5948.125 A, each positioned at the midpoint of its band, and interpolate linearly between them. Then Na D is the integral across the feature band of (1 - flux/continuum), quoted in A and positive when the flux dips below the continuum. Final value 2.3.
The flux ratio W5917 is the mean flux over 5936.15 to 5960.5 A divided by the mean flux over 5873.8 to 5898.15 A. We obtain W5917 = 1.11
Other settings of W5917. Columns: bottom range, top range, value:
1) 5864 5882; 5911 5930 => 1.03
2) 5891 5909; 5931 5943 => 1.09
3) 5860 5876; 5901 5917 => 1.02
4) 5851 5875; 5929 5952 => 1.05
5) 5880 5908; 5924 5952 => 1.12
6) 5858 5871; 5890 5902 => 0.88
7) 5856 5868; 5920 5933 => 1.06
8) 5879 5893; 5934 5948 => 1.14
